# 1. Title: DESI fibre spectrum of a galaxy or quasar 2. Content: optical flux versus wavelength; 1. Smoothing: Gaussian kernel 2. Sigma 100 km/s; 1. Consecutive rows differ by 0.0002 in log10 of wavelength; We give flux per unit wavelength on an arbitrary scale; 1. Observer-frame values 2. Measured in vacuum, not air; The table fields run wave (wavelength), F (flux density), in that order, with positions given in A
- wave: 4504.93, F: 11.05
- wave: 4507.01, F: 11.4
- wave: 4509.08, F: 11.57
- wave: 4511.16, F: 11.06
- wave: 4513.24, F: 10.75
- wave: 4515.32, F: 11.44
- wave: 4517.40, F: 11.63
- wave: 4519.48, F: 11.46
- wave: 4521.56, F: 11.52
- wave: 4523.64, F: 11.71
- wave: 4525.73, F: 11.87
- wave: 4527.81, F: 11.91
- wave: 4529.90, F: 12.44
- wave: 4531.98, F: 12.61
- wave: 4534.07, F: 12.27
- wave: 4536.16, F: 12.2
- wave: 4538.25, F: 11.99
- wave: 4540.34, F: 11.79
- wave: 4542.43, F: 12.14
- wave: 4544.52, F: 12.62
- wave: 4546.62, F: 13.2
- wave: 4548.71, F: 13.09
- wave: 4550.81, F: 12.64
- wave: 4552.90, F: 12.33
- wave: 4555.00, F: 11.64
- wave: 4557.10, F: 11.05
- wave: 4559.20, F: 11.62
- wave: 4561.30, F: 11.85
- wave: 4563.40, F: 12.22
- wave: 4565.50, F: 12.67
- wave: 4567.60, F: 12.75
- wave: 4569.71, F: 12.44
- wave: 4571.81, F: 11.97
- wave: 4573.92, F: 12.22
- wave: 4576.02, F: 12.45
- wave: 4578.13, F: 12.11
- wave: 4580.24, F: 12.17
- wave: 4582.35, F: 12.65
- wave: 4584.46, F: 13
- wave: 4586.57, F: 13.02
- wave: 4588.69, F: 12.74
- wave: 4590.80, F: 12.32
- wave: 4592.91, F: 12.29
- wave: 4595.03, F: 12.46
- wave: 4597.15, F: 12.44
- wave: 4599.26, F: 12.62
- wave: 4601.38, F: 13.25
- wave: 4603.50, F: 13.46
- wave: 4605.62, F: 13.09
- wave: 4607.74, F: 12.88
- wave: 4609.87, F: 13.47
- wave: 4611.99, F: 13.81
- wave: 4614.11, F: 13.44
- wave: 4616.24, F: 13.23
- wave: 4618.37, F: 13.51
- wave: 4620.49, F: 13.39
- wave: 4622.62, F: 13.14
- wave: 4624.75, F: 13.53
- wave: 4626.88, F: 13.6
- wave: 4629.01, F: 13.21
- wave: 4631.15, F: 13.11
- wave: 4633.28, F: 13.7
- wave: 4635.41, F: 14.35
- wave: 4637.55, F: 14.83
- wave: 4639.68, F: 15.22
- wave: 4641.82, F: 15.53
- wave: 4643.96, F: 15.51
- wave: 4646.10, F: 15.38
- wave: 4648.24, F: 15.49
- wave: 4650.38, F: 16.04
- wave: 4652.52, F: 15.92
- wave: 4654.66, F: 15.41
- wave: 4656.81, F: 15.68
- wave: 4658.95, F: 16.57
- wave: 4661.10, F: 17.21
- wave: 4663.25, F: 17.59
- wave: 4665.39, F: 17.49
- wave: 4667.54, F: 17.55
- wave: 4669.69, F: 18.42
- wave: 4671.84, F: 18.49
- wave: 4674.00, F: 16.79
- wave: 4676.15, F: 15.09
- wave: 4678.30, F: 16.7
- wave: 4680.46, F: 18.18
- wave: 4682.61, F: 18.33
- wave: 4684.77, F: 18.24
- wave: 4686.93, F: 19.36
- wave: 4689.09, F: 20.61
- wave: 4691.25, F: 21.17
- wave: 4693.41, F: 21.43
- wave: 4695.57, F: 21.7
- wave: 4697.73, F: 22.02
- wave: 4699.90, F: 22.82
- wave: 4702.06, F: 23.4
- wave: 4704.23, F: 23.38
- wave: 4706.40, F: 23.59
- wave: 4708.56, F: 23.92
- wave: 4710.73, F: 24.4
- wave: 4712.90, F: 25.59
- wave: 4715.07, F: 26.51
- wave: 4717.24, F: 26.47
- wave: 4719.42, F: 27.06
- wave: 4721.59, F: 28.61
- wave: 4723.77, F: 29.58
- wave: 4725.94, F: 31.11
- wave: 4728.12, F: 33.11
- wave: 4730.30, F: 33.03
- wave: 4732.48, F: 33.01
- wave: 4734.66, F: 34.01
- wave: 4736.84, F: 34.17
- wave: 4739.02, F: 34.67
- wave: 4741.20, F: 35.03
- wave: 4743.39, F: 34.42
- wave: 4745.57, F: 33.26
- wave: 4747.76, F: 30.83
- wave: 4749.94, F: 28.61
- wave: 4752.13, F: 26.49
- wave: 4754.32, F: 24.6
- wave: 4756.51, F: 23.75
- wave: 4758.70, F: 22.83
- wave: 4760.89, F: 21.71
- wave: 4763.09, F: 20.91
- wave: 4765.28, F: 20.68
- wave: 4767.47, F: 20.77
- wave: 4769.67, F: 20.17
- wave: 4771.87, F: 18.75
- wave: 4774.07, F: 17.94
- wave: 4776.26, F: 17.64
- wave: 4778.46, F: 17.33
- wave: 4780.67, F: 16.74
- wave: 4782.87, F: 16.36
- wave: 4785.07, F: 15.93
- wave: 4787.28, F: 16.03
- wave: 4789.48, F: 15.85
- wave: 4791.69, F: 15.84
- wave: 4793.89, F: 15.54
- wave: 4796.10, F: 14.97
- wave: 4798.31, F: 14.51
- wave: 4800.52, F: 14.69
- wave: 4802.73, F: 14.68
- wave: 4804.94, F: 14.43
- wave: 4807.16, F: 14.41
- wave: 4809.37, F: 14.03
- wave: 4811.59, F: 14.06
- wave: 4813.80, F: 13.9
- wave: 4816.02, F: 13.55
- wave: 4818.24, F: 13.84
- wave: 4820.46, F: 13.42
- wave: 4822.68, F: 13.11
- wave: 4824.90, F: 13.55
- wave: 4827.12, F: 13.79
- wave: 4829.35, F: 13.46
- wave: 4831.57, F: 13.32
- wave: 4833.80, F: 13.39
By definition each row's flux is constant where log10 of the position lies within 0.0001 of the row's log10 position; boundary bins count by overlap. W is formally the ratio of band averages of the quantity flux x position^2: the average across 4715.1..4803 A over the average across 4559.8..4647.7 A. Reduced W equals 1.93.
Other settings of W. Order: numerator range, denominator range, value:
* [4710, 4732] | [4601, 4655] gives 2.12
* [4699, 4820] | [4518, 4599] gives 1.99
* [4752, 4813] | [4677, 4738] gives 0.73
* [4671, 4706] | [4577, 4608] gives 1.64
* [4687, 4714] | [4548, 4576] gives 1.98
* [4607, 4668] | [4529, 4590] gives 1.24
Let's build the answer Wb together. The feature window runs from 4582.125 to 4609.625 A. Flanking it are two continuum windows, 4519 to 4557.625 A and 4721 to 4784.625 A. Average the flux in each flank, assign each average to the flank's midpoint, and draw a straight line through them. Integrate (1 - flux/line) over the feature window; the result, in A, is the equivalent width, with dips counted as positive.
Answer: 5.3 A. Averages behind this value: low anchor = 12.2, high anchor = 26.1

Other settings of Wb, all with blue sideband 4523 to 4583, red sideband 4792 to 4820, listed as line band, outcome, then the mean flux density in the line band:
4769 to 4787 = -4.2 A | 17.5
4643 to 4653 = -2.0 A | 15.7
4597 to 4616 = -0.8 A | 13.2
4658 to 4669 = -3.5 A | 17.3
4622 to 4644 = -2.0 A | 14.1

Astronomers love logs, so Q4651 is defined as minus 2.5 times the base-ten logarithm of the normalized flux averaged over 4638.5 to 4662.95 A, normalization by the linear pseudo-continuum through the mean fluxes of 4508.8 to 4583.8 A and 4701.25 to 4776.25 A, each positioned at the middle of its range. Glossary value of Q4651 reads 0.26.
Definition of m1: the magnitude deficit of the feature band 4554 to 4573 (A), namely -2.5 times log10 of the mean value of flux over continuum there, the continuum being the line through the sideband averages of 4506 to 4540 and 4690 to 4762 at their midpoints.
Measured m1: 0.23 mag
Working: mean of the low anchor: 11.7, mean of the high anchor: 27.5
